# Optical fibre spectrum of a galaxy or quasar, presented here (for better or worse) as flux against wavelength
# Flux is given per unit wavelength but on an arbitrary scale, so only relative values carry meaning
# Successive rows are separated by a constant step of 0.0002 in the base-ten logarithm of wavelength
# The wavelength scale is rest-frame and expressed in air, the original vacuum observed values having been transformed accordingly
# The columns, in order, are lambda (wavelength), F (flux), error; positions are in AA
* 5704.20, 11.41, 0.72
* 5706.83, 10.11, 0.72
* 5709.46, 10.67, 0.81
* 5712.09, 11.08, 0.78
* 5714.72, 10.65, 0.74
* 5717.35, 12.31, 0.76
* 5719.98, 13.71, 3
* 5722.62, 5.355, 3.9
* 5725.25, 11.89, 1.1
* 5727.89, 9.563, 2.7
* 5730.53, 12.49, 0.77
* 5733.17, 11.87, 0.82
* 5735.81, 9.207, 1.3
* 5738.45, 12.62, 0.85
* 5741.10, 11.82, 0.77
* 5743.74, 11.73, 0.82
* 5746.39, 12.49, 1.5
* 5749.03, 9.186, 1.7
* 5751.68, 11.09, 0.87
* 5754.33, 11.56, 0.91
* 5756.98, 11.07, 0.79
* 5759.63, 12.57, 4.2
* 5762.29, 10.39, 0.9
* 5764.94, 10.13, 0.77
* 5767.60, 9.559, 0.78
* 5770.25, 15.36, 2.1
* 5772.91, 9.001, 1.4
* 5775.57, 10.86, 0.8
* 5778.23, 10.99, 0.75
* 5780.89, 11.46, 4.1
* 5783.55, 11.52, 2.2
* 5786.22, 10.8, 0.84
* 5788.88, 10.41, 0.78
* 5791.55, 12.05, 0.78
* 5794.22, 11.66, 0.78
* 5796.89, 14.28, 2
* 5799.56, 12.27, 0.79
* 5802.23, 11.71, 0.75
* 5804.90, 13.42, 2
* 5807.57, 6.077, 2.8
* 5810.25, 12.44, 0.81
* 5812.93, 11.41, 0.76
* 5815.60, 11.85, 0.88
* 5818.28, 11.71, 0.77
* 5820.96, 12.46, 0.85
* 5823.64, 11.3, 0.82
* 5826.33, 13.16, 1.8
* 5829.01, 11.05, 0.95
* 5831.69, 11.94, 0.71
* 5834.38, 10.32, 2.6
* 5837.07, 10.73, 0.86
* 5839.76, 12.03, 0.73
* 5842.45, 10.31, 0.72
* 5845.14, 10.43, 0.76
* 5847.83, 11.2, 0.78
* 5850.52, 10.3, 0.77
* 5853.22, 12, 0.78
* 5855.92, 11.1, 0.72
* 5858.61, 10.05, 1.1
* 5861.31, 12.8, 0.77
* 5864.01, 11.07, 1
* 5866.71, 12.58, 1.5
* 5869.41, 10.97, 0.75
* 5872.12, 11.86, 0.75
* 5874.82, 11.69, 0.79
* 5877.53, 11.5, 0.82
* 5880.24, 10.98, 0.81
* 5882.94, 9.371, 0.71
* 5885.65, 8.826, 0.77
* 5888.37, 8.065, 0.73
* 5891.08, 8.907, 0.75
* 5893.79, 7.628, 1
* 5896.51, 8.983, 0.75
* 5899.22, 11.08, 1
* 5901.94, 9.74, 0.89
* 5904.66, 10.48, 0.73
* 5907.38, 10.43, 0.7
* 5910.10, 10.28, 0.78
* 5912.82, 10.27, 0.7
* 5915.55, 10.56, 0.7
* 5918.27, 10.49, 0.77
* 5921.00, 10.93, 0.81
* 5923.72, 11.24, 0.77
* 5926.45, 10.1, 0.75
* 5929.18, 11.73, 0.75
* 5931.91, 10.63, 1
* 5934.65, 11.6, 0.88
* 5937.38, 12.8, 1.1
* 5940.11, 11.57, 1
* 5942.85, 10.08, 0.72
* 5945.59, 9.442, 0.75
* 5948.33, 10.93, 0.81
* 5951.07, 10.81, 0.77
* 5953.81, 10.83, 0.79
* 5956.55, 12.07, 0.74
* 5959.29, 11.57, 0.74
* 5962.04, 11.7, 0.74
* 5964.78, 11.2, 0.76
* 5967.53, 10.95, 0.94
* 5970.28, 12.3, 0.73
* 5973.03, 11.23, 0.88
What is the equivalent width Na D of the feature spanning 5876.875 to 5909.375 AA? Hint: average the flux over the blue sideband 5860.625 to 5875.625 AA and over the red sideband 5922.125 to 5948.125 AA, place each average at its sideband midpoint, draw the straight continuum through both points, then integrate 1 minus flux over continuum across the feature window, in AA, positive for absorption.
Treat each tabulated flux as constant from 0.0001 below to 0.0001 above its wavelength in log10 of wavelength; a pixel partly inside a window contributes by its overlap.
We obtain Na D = 5.3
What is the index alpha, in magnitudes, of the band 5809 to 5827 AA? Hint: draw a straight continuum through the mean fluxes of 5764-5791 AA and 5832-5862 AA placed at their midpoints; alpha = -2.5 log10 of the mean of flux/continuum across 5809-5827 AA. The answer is -0.092 mag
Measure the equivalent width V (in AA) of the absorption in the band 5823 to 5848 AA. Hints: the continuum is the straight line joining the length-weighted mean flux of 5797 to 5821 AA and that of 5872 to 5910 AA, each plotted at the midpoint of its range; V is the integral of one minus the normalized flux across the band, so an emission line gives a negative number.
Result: -0.5 AA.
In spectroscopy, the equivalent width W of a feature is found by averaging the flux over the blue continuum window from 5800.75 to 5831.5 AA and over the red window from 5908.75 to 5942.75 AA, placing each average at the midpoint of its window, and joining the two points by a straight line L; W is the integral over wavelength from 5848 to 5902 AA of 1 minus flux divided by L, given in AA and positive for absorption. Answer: 3.5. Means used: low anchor 11.5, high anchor 11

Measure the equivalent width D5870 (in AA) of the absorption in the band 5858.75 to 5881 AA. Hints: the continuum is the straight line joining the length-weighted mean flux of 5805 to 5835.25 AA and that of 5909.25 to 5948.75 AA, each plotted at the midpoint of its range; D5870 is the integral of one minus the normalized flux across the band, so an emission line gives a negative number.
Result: -1.0 AA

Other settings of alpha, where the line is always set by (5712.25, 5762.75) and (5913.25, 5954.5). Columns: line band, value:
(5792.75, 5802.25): -0.14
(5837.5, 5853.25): 0.01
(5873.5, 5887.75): 0.06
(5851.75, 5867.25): -0.05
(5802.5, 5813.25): 0.02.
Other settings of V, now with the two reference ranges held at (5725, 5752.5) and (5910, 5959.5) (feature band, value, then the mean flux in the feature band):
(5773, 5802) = -0.91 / 11.5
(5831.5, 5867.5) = -0.27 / 11.2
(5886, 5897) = 2.62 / 8.38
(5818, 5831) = -0.98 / 12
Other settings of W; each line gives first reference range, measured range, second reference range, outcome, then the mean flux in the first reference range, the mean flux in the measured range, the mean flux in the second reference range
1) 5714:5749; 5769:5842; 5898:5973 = -3.1 AA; 11.1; 11.5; 11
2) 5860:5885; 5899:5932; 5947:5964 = 2.2 AA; 11.3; 10.6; 11.3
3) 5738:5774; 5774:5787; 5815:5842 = 0.4 AA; 11.3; 11.1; 11.6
